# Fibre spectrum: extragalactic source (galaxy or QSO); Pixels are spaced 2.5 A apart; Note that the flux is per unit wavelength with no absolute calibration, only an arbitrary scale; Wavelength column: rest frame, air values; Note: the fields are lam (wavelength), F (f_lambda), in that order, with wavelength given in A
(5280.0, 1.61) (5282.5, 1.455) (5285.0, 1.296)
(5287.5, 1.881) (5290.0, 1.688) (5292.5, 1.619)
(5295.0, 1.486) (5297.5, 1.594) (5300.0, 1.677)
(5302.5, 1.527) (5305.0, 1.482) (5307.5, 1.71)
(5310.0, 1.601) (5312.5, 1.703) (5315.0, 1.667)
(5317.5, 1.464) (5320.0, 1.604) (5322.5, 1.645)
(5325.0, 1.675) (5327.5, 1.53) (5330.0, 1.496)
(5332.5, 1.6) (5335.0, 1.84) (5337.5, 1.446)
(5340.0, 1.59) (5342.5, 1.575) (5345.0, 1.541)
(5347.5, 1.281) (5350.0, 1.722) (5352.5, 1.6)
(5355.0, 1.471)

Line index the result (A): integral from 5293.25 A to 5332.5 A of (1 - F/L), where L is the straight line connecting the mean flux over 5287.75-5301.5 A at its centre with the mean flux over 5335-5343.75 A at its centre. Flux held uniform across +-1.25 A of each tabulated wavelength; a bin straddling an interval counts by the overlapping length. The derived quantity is 0.5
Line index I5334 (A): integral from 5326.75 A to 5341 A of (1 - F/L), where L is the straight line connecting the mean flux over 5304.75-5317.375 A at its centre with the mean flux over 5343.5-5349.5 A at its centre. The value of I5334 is -0.6 A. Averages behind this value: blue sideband 1.63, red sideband 1.46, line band 1.59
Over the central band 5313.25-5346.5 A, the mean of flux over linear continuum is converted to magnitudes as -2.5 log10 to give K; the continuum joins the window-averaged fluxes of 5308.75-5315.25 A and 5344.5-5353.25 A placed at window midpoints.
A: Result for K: 0.00 mag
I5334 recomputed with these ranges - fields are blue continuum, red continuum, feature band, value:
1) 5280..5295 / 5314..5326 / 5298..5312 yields -0.1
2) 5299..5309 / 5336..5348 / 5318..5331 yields -0.3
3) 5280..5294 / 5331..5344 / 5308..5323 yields -0.2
